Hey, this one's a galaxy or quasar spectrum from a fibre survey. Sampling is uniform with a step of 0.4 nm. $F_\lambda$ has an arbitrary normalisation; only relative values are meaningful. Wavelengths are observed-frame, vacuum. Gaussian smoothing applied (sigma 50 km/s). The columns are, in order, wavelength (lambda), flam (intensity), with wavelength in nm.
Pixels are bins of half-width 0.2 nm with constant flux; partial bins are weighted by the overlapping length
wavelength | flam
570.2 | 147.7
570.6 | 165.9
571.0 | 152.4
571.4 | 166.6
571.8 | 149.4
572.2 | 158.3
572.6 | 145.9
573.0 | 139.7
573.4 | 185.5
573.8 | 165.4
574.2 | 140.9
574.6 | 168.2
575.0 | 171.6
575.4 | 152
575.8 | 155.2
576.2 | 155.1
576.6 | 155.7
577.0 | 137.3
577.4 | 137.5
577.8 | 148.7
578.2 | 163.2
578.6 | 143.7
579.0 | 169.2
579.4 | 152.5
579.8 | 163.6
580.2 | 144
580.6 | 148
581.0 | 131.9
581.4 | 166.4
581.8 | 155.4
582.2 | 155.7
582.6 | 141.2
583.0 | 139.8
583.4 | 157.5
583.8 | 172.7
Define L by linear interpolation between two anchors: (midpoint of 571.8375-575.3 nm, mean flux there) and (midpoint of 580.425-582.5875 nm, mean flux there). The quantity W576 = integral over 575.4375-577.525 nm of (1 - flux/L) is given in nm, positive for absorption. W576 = 0.093 nm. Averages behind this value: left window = 159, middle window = 149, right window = 151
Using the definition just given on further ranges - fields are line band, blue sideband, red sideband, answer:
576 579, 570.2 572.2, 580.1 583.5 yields 0.04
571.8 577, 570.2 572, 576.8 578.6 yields -0.17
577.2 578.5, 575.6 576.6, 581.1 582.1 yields 0.06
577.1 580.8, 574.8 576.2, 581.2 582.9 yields 0.10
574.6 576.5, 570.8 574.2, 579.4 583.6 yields -0.06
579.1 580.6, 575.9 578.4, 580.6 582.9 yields -0.04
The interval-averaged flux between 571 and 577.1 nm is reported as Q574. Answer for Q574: 157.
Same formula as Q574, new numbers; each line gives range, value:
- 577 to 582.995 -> 151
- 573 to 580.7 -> 155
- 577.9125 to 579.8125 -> 157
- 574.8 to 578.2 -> 152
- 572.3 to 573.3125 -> 149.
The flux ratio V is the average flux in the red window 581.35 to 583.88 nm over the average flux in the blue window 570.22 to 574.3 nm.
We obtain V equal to 0.98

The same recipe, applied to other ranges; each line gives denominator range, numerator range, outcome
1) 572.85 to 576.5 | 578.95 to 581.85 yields 0.96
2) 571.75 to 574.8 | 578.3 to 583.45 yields 0.96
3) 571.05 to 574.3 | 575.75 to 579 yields 0.96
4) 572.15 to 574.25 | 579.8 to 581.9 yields 0.96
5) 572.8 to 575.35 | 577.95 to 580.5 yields 0.96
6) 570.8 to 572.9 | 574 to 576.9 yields 1.02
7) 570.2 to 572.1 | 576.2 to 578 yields 0.93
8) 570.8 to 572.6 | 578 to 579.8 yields 1.02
